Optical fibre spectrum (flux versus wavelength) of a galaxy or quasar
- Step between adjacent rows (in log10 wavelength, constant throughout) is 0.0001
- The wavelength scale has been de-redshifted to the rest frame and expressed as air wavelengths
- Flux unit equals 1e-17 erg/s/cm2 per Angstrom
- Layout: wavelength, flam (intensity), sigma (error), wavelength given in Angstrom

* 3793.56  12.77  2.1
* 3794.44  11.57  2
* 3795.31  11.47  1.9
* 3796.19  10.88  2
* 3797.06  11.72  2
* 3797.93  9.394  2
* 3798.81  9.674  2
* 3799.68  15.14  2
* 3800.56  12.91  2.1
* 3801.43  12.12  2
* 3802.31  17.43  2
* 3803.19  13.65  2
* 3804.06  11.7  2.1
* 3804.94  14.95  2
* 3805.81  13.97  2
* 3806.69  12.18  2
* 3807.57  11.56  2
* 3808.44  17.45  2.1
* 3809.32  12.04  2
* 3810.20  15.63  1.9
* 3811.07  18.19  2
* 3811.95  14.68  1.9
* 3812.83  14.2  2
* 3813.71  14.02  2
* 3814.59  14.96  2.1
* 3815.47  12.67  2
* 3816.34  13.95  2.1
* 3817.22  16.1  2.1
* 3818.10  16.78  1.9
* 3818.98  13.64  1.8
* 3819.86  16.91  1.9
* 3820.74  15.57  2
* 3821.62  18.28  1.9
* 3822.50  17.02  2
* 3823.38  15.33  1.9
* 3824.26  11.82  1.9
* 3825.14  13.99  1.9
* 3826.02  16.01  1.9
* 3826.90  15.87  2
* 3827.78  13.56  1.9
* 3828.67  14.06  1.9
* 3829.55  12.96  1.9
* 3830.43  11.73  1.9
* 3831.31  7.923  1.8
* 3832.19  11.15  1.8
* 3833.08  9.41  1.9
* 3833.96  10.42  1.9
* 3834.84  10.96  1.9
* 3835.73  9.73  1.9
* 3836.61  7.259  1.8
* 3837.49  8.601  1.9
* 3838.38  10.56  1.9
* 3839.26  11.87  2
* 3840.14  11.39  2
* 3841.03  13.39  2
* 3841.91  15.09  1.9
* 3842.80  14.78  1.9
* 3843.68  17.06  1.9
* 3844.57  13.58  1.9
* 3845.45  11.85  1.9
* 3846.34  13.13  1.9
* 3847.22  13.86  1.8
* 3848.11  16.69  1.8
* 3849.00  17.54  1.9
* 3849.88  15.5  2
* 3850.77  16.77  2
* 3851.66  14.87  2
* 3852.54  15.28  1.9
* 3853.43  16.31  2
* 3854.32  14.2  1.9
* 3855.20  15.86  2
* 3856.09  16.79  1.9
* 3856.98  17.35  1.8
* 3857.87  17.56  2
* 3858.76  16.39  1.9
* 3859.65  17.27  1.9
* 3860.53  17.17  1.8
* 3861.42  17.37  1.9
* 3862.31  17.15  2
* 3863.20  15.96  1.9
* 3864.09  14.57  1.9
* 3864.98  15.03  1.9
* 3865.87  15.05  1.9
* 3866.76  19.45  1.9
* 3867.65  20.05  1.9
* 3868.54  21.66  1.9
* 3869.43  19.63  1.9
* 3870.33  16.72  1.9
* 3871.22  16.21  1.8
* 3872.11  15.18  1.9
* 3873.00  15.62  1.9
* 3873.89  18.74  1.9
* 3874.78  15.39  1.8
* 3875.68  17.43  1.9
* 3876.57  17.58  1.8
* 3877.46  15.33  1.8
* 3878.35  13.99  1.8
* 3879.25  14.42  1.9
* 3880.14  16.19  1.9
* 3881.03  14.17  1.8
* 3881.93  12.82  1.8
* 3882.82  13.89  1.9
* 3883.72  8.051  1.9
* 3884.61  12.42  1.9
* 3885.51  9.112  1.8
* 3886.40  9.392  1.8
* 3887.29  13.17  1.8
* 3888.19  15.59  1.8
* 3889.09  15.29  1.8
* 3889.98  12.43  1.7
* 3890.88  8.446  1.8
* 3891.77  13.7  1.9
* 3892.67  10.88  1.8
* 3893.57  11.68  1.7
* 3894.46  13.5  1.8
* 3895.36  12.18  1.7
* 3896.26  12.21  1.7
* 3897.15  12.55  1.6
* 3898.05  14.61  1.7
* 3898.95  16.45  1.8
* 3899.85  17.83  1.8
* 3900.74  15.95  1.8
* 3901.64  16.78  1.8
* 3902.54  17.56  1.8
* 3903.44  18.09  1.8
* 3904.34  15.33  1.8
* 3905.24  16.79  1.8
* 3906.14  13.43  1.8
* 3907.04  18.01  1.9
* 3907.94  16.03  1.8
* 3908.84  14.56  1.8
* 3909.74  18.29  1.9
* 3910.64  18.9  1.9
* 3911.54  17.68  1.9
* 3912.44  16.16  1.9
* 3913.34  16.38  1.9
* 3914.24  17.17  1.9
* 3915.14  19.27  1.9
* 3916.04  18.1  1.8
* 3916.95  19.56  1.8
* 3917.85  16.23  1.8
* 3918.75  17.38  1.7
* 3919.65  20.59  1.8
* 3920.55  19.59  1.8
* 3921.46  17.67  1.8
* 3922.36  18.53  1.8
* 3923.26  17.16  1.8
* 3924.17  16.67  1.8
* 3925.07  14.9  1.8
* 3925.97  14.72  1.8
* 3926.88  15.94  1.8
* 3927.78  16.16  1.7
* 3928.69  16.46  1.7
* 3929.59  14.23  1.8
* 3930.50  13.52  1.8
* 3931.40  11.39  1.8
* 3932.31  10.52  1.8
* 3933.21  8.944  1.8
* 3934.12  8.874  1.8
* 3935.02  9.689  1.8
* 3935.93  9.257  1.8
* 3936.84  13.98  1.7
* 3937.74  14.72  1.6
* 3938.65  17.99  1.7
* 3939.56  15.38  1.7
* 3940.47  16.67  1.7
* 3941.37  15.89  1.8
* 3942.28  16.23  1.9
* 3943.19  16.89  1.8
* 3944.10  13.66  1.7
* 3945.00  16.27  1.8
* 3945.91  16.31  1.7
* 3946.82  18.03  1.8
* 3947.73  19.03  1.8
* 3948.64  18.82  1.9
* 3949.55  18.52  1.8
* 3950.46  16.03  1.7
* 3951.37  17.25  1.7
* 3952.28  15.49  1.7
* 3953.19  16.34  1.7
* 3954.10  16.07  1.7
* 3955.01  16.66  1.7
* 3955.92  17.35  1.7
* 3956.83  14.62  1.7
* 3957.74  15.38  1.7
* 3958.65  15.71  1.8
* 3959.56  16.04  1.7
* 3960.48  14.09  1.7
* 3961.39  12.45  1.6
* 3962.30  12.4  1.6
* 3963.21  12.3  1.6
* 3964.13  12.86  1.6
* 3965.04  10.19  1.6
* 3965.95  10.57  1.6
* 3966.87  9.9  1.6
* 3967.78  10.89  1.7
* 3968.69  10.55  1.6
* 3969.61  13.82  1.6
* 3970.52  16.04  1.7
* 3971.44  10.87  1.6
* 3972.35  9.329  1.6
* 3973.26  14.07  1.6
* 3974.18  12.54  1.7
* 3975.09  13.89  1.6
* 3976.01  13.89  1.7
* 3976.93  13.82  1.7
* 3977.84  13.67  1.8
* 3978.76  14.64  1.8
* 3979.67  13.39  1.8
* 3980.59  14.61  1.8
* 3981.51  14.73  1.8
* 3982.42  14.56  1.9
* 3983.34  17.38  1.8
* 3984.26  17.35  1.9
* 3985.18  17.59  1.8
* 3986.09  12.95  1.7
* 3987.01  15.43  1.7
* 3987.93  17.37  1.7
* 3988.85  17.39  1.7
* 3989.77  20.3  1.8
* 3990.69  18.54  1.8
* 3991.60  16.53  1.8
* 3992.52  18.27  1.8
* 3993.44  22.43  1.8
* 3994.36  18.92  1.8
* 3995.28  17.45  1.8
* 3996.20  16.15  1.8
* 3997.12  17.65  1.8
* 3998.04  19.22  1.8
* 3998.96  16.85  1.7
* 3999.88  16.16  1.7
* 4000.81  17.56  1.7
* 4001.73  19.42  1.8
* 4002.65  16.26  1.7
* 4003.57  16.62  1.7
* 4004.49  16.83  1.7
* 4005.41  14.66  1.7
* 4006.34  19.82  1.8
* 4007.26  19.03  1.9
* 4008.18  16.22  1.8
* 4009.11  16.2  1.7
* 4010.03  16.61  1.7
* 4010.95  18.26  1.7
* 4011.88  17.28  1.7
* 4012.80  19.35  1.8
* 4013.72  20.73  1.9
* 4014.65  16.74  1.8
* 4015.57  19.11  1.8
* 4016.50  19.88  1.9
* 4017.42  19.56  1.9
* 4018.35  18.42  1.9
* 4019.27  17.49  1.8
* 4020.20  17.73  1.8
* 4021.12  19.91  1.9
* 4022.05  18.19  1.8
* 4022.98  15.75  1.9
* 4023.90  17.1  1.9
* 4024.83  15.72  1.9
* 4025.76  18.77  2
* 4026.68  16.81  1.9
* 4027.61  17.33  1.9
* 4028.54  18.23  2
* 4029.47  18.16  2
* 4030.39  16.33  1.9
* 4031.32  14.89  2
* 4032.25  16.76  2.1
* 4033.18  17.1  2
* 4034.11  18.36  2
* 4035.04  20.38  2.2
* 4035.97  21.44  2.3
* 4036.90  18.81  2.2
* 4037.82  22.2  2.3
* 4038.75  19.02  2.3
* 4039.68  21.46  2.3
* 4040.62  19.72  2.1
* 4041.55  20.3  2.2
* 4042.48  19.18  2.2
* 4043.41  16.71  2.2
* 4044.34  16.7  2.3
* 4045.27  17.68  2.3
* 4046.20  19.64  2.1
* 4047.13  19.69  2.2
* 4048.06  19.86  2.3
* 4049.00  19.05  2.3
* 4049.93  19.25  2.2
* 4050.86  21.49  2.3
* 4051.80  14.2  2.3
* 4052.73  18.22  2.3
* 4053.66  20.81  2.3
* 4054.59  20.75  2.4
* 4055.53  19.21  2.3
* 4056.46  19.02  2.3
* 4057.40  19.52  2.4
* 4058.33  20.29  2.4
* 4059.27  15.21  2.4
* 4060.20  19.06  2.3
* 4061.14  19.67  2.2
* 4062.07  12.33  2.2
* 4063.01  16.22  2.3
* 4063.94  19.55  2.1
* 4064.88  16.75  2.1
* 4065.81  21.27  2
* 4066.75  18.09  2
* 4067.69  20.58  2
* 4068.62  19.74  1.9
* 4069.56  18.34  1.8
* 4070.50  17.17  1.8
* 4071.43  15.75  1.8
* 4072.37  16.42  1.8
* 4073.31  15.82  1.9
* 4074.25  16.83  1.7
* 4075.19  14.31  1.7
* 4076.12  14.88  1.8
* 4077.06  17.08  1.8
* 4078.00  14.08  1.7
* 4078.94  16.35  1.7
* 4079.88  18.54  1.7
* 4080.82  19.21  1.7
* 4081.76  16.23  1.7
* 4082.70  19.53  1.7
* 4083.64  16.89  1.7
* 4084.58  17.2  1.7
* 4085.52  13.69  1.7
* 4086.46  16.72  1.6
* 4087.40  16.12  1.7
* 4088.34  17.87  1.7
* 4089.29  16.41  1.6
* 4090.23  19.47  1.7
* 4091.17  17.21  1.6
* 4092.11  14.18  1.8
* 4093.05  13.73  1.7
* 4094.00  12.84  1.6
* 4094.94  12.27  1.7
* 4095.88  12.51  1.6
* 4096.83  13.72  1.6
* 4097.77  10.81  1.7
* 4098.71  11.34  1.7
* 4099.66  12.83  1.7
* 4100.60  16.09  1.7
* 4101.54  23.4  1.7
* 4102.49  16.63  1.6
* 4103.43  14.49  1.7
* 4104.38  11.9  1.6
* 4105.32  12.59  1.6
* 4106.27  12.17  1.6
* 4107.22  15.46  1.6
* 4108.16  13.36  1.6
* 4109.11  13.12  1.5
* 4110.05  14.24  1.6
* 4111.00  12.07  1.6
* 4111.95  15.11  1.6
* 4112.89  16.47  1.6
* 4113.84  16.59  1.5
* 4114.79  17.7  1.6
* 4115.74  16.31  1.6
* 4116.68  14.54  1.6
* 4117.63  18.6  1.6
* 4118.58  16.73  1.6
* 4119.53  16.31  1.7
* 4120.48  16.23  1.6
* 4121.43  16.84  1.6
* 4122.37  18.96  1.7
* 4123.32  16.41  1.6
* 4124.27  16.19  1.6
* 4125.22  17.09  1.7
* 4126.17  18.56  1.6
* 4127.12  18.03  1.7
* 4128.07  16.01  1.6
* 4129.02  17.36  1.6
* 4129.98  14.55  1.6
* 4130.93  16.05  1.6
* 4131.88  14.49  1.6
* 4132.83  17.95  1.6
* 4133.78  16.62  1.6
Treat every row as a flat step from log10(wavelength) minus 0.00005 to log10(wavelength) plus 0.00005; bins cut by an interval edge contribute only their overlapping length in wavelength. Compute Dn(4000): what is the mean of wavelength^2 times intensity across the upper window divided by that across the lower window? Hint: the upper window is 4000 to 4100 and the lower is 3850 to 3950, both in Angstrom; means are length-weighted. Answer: 1.2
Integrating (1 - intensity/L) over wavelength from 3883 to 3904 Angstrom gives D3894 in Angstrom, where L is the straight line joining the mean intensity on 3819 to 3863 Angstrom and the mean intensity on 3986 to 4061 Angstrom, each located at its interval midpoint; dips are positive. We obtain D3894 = 2.7 Angstrom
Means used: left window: 14.2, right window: 18.2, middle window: 13.4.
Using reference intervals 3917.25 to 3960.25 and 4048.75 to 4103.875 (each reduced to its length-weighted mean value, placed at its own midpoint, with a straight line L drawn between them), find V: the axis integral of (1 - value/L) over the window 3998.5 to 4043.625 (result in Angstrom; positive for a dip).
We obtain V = -4.67 Angstrom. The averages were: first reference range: 15.6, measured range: 18.1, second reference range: 16.9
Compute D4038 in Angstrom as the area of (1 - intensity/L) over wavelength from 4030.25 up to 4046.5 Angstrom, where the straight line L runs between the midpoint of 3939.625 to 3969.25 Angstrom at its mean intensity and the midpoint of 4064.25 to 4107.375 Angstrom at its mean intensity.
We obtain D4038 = -3.2 Angstrom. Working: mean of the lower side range 15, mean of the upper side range 16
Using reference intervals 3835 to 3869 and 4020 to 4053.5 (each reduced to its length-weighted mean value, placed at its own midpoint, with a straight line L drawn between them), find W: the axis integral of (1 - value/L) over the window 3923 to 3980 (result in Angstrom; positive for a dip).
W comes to 8.8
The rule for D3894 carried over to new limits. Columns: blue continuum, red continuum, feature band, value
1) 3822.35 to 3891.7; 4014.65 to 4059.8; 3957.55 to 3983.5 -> 5.8 Angstrom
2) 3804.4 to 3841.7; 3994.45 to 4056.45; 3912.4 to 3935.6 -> 0.3 Angstrom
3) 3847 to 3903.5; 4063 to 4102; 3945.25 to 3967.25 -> 0.8 Angstrom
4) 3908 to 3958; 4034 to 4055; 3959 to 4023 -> 6.5 Angstrom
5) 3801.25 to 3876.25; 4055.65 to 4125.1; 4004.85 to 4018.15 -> -2.0 Angstrom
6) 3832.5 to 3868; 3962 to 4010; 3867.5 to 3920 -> -2.1 Angstrom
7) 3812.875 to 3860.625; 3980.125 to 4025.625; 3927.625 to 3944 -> 2.5 Angstrom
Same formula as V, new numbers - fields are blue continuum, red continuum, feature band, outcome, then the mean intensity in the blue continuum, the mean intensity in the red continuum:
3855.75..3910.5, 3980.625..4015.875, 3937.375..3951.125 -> -0.2 Angstrom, 15.3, 17.4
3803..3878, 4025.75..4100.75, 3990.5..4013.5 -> -1.4 Angstrom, 14.8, 17.4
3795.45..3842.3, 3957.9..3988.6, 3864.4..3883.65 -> -4.1 Angstrom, 13.2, 13.7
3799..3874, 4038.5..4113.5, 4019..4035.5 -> -1.2 Angstrom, 14.7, 16.8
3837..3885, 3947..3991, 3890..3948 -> -1.4 Angstrom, 15.4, 14.7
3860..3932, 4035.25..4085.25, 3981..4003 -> -0.2 Angstrom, 15.6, 18.2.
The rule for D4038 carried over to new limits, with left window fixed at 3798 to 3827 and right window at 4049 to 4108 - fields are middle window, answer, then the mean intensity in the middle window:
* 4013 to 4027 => -1.8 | 18.2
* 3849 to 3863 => -1.5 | 16.4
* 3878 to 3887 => 1.6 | 12.4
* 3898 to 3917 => -2.1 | 16.9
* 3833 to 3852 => 2.2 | 13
